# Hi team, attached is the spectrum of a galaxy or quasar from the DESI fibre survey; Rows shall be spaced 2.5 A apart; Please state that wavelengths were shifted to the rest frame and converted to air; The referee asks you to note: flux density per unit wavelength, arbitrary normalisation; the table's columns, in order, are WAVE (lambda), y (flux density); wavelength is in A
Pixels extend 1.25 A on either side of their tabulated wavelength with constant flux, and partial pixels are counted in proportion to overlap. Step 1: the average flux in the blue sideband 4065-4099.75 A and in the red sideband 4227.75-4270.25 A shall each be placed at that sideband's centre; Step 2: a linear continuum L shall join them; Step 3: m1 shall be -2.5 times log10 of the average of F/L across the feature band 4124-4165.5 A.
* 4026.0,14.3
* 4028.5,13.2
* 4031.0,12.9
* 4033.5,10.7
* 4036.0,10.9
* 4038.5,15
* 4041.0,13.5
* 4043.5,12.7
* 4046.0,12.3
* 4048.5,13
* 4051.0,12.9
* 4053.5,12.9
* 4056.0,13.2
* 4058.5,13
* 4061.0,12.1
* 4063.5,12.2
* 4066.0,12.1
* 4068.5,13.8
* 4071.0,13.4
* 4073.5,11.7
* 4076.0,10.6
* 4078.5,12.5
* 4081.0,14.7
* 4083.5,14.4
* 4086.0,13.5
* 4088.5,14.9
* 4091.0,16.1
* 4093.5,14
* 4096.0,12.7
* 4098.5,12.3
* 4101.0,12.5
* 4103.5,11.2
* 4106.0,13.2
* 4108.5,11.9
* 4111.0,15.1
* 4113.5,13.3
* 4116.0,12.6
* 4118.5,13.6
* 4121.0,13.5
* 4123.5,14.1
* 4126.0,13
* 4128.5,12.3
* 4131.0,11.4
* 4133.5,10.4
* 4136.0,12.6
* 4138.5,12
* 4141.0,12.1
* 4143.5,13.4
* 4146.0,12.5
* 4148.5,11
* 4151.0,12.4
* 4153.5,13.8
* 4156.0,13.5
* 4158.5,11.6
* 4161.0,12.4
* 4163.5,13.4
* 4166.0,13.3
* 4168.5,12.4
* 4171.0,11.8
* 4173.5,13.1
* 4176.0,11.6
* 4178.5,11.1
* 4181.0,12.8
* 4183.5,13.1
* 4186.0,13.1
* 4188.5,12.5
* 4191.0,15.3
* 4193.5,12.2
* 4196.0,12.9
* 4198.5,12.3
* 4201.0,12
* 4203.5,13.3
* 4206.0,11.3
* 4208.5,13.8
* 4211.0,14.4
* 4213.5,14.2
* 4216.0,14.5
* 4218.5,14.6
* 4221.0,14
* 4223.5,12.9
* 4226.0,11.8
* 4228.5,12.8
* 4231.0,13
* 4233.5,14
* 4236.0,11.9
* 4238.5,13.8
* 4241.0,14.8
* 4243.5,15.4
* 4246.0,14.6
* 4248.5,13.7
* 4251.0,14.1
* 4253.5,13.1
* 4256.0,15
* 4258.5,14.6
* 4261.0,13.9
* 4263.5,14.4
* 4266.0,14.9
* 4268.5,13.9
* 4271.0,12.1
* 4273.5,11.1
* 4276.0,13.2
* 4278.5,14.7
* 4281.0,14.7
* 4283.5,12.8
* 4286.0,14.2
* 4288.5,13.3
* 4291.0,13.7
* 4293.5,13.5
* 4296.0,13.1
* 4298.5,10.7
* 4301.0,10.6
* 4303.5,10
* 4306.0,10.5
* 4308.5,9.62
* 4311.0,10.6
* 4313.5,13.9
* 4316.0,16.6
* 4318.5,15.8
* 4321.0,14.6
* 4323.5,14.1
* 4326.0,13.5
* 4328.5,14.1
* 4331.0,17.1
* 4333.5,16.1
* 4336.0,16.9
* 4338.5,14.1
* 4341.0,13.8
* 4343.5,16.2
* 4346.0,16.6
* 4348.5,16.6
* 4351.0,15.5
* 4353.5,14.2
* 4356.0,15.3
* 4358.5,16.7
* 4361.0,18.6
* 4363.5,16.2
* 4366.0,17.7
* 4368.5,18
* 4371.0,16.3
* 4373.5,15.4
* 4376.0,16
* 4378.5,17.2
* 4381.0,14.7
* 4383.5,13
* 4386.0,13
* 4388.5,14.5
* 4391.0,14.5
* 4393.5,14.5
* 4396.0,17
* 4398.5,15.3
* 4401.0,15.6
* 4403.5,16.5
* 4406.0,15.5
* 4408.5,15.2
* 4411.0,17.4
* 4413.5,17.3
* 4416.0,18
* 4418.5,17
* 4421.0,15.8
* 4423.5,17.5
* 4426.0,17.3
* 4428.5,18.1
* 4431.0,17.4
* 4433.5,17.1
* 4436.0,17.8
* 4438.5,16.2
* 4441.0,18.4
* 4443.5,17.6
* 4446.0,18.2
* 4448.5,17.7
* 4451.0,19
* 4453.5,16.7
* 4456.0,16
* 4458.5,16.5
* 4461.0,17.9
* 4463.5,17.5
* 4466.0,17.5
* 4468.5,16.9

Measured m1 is 0.10 mag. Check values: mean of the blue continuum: 13.3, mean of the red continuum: 14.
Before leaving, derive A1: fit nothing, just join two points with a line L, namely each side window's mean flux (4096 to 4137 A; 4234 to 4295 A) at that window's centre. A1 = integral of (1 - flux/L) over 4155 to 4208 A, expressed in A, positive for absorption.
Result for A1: 2.2 A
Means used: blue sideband 12.7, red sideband 13.8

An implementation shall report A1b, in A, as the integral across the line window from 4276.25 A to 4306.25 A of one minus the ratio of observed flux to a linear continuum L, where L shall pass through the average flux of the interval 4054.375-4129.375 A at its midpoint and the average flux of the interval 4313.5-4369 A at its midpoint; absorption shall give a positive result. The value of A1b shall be 4.9 A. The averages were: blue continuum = 13.1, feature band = 12.7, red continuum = 15.8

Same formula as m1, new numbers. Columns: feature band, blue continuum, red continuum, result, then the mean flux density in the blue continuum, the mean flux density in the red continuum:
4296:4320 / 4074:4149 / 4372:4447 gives 0.24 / 12.9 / 16.3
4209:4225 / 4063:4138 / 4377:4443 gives 0.01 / 13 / 16.2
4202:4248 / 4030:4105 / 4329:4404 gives 0.06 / 12.9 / 15.7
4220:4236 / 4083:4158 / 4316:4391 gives 0.09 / 12.9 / 15.6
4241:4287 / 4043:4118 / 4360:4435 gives 0.07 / 13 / 16.3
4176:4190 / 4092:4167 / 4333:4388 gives 0.08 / 12.7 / 15.8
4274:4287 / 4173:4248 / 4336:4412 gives 0.04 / 13.2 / 15.7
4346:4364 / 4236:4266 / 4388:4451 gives -0.03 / 14.2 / 16.8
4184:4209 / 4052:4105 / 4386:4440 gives 0.11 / 13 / 16.4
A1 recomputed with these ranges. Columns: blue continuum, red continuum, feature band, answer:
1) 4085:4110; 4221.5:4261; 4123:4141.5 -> 1.6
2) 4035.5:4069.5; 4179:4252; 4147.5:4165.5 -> 0.8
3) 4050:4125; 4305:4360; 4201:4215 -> 0.6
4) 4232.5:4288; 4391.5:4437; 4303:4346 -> 2.6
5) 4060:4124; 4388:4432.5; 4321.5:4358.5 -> 0.8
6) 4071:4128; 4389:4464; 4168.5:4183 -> 2.0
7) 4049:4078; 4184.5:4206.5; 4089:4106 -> -0.8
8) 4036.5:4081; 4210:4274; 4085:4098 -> -1.2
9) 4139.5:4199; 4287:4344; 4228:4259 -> -1.9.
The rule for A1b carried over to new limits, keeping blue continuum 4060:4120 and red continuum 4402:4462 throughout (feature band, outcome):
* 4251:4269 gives 1.0 A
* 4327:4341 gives 0.5 A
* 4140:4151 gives 1.2 A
